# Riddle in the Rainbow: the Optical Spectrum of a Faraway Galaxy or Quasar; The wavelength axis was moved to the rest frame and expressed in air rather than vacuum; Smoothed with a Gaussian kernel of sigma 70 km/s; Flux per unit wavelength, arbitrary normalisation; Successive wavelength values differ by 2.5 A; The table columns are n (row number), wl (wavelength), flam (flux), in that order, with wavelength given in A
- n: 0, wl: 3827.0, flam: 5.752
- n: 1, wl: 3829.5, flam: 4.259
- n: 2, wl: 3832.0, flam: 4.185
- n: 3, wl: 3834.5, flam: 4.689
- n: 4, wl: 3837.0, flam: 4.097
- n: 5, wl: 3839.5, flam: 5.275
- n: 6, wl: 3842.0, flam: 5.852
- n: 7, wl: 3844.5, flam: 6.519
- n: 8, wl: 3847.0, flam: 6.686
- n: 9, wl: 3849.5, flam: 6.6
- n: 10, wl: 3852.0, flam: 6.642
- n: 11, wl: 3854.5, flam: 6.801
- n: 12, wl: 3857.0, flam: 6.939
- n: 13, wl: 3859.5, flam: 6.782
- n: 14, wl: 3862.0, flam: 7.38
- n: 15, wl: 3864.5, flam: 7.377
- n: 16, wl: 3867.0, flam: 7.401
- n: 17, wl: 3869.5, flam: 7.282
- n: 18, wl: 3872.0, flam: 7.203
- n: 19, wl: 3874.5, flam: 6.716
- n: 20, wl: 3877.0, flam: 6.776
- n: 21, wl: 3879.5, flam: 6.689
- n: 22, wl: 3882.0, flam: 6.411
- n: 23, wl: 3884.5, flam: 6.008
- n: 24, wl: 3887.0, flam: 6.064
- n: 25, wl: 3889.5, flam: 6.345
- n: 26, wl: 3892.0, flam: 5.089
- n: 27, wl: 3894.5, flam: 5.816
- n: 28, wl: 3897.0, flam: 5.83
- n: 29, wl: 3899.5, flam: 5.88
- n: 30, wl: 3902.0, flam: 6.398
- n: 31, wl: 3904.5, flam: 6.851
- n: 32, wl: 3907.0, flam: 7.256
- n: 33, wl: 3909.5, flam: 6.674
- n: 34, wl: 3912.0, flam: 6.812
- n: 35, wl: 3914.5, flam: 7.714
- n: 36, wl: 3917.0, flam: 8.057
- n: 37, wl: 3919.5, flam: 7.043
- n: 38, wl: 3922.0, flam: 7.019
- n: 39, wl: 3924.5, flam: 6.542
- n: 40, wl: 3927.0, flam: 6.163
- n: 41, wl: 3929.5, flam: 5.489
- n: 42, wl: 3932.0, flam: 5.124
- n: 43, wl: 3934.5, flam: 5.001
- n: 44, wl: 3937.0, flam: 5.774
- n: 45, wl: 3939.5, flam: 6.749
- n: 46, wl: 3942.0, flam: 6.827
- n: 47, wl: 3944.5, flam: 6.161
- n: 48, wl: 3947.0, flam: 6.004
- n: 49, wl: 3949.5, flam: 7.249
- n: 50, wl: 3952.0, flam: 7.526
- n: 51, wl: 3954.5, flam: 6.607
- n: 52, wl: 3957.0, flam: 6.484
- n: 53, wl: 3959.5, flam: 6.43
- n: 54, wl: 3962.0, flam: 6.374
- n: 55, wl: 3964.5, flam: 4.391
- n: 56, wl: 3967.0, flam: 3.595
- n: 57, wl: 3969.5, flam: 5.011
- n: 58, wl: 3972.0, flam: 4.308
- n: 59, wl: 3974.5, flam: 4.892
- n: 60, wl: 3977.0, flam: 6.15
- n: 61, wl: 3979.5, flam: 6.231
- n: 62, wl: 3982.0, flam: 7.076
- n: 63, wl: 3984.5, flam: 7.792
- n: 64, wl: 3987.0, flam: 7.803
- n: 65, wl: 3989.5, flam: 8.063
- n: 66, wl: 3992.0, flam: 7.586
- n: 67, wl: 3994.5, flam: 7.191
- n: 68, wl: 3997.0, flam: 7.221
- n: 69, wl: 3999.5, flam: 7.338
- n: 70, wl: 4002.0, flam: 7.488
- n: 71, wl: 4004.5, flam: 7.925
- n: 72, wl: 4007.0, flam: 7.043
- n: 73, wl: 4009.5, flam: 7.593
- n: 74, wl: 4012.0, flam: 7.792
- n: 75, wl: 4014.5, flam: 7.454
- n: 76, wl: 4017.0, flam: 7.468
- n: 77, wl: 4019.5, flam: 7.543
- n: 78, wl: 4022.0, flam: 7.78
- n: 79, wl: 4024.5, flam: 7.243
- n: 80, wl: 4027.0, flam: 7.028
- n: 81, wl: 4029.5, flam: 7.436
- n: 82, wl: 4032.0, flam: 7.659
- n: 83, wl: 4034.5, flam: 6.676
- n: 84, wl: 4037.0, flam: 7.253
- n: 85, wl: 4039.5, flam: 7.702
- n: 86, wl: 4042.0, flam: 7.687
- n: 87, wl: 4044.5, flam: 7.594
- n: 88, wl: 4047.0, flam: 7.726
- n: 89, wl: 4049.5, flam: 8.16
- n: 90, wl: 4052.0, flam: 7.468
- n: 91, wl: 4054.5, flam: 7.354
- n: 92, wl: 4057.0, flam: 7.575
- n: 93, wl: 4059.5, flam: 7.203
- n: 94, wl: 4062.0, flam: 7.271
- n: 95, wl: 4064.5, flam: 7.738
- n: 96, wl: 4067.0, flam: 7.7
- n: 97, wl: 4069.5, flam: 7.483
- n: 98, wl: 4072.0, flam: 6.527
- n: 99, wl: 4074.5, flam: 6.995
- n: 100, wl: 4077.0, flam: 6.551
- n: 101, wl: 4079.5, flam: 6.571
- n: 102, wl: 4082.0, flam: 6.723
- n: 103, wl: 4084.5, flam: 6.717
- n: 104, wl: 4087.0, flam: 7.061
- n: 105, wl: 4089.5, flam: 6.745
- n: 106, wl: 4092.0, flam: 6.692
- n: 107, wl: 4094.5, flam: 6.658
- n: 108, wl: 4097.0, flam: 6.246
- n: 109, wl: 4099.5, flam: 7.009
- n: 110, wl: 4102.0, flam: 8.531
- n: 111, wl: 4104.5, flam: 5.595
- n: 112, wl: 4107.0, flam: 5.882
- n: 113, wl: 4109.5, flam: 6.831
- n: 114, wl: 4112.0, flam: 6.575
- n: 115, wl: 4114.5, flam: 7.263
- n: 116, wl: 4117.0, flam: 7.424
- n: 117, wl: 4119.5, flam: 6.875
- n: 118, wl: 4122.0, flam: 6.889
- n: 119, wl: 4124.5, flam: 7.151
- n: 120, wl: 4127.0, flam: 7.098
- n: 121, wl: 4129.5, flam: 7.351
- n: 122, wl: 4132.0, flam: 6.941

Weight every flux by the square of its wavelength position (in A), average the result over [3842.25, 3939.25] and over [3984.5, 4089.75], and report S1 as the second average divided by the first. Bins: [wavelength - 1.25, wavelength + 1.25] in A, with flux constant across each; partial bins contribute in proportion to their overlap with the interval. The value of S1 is 1.21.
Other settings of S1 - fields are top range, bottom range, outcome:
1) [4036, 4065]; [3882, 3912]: 1.31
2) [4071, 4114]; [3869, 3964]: 1.13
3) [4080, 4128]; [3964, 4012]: 1.09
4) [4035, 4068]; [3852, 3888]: 1.21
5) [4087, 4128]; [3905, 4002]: 1.14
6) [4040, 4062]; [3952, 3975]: 1.45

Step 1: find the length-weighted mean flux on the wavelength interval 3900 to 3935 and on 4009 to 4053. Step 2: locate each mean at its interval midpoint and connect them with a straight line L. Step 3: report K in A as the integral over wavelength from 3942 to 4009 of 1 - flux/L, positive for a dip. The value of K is 4.9 A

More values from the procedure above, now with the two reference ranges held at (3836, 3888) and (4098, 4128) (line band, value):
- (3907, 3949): 1.07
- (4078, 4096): 0.40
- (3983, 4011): -3.29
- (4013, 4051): -3.86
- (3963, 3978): 4.44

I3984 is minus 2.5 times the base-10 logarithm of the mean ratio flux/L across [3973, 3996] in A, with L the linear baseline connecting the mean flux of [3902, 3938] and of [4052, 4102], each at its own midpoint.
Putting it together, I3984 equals -0.03 mag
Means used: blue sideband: 6.54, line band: 6.95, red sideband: 7.04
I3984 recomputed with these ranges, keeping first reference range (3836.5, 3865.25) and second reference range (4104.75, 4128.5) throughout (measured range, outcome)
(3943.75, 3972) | 0.122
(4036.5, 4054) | -0.140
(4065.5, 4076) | -0.063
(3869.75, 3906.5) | 0.029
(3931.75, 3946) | 0.101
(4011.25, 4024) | -0.134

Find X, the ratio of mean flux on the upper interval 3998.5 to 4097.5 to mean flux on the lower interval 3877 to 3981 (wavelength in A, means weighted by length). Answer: 1.18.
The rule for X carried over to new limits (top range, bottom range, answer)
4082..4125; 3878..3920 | 1.05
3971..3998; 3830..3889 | 1.07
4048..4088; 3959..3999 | 1.15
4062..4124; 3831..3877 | 1.08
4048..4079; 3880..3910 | 1.18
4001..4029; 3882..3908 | 1.22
